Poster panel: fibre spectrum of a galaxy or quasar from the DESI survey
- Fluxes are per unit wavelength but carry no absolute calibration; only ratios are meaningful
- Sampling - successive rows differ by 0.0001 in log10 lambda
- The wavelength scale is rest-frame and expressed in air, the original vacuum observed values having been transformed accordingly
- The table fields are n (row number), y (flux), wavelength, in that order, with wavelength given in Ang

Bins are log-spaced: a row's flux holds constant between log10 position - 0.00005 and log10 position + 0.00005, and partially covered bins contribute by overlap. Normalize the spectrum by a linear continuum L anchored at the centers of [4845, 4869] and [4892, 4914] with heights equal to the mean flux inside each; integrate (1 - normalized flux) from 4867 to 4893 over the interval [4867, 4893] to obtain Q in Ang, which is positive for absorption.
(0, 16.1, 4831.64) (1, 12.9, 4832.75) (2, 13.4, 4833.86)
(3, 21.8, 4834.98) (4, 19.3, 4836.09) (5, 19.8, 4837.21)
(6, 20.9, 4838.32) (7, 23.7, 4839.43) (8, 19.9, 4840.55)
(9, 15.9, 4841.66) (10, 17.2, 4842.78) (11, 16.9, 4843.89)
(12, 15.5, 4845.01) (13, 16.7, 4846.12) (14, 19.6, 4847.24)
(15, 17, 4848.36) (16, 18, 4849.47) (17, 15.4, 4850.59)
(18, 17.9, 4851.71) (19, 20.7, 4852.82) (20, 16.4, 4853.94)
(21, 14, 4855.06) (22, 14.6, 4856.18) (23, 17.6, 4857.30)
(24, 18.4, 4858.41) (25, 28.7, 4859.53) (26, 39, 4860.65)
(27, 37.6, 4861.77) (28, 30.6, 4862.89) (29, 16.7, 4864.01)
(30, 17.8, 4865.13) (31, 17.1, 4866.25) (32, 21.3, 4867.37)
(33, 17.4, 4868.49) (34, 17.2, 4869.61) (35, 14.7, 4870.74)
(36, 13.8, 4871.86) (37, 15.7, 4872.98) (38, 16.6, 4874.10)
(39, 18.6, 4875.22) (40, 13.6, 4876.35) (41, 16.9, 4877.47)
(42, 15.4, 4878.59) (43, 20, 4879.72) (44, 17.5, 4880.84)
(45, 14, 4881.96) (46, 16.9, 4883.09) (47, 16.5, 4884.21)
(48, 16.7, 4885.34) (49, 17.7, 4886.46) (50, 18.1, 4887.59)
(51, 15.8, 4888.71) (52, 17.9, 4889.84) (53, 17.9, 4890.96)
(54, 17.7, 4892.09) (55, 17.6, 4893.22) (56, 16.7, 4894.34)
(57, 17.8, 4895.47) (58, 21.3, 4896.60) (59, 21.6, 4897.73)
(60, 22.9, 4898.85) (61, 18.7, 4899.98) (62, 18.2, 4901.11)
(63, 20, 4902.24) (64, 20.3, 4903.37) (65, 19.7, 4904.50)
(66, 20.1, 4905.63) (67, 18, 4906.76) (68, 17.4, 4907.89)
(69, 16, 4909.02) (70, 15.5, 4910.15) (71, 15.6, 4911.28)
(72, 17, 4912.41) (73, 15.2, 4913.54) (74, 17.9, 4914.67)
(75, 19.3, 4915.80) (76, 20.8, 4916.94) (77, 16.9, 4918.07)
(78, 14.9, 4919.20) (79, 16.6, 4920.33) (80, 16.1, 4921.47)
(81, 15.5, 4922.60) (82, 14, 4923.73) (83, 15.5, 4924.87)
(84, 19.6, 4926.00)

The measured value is 3.46 Ang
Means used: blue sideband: 20.5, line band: 16.8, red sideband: 18.4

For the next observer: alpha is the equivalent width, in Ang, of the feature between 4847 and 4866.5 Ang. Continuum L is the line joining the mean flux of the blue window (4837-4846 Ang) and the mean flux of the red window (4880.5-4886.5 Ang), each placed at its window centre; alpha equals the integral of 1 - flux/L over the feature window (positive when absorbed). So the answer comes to -3.6 Ang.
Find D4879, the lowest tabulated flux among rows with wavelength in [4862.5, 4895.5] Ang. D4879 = 13.6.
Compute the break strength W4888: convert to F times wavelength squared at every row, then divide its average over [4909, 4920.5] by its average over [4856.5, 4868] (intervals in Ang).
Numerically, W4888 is 0.71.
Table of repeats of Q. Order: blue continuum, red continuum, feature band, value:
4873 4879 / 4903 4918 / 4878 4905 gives -2.0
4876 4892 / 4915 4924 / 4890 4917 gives -2.5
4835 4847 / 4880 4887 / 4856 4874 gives -3.6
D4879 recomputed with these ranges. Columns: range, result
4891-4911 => 15.5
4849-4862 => 14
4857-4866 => 16.7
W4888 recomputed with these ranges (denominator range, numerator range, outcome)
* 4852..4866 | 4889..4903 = 0.86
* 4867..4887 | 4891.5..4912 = 1.13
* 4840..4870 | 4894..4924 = 0.93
